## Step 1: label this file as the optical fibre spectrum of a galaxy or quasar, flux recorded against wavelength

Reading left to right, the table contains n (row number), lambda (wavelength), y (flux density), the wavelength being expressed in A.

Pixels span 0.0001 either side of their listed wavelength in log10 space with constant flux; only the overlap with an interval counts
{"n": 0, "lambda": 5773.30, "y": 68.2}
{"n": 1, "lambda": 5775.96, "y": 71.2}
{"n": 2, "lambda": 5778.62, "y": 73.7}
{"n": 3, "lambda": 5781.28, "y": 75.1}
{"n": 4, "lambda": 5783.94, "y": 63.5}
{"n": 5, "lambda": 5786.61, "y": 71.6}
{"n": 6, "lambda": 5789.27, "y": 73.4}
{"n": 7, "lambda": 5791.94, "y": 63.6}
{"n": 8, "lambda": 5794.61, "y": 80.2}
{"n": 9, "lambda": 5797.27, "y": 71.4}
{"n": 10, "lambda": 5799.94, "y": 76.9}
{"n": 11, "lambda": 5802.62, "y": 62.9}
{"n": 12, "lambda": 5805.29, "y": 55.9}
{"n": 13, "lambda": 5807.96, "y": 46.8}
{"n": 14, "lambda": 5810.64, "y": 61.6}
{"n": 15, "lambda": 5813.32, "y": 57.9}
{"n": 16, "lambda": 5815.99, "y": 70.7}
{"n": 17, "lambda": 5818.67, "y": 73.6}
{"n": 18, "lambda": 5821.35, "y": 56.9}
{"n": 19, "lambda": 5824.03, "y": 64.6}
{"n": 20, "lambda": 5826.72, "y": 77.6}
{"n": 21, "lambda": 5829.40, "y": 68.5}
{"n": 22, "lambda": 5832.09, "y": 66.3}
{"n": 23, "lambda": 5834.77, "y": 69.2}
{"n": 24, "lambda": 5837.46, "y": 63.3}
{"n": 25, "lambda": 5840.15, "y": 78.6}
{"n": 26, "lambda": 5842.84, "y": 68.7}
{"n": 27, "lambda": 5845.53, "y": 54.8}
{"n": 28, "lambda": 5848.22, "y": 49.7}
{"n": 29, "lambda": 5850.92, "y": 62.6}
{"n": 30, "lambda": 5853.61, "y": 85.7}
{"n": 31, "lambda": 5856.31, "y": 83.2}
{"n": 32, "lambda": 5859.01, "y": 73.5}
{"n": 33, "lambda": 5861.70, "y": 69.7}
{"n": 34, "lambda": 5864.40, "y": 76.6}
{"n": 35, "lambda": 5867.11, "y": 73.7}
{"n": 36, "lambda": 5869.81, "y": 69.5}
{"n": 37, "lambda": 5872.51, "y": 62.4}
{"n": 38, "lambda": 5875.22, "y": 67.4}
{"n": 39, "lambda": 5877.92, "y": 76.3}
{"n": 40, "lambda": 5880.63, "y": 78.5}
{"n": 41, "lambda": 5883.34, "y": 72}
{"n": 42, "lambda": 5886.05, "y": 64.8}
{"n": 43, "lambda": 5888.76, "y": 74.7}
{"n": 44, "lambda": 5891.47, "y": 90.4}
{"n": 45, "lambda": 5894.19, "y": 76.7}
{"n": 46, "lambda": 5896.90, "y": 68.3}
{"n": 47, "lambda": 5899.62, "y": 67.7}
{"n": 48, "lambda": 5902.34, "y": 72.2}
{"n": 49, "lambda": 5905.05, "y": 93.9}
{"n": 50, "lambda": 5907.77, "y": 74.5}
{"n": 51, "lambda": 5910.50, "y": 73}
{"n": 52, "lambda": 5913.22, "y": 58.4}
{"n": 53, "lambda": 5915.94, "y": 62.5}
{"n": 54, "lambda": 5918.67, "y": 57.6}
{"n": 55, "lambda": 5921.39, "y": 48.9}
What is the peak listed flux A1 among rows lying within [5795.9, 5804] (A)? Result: 76.9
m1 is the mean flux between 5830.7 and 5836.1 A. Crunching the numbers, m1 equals 67.8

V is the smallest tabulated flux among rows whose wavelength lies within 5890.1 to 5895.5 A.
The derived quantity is 76.7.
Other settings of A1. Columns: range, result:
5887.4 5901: 90.4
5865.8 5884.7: 78.5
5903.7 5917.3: 93.9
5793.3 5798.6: 80.2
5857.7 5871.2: 76.6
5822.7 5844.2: 78.6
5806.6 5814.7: 61.6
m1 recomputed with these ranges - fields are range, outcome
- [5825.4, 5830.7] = 73.1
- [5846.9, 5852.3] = 56.4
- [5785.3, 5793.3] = 69.6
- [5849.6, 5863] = 75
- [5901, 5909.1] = 80.3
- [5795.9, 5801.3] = 74.2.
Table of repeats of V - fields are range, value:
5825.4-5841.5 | 63.3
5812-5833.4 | 56.9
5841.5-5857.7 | 49.7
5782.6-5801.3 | 63.5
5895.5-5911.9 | 67.7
